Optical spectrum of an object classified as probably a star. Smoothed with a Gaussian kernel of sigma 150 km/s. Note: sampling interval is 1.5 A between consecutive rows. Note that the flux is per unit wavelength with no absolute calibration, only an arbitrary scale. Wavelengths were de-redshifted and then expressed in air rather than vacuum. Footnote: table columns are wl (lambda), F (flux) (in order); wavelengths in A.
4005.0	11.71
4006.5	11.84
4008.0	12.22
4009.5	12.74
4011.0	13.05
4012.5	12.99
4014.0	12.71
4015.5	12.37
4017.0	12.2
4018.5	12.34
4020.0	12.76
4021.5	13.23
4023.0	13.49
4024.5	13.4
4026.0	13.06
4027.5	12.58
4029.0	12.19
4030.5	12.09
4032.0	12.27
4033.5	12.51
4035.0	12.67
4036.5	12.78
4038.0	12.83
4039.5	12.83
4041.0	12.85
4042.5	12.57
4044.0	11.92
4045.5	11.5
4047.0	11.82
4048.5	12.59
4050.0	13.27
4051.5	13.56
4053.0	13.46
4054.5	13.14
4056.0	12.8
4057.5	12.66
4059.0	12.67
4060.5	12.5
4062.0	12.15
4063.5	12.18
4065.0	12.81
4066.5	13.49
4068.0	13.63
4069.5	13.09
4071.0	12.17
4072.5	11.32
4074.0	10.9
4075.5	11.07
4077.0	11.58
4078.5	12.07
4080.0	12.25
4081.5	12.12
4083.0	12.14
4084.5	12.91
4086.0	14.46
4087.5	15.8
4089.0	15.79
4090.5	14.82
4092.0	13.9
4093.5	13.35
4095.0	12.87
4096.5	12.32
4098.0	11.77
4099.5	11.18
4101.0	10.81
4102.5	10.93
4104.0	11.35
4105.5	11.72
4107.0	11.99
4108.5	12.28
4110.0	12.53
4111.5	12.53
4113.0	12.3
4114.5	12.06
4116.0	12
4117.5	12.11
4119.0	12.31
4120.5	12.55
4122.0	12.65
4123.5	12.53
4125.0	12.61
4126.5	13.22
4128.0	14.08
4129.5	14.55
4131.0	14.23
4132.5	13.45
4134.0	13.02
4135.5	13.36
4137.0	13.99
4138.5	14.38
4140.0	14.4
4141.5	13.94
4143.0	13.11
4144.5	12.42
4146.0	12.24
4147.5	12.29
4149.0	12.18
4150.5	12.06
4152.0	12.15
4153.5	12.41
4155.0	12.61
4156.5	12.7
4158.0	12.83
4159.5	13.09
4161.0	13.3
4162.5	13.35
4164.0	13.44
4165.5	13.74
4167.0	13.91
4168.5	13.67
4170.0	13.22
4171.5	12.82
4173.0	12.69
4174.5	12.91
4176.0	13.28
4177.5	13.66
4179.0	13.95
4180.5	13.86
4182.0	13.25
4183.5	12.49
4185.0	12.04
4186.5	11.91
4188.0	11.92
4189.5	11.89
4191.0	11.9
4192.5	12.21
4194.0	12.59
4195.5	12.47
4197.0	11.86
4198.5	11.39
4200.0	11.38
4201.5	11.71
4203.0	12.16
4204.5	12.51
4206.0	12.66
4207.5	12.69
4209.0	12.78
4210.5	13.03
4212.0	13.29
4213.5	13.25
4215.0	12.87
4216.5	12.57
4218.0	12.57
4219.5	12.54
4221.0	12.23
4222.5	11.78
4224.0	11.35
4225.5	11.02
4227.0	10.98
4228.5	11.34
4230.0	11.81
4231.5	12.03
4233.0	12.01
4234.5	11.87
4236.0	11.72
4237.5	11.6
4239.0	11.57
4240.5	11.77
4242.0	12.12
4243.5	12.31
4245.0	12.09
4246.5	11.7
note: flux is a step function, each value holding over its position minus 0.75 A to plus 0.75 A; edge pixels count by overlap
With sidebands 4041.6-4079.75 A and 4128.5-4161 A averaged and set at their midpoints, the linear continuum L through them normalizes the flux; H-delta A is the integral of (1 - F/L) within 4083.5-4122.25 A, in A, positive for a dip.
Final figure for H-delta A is 0.3 A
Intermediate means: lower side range 12.4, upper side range 13.1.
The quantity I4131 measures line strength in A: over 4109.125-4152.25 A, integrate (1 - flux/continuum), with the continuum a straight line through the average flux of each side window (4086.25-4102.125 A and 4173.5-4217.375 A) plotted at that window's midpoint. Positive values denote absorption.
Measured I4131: 0.2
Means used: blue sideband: 13.2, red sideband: 12.6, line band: 12.9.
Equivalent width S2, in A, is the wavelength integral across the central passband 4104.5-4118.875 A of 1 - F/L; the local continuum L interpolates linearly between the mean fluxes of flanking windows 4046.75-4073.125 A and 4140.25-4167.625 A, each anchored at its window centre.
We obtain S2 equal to 0.8 A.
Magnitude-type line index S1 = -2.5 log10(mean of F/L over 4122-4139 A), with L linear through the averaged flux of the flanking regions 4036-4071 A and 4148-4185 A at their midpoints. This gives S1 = -0.048 mag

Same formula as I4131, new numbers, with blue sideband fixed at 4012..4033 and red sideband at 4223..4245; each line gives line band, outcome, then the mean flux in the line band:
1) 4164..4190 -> -2.3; 13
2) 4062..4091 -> -1.0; 12.8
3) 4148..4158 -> -0.3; 12.4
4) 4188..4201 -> -0.1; 12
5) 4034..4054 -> -0.1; 12.7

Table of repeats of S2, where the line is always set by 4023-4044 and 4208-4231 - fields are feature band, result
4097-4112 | 0.95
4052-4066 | -0.14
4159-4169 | -0.93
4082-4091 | -1.22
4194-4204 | 0.31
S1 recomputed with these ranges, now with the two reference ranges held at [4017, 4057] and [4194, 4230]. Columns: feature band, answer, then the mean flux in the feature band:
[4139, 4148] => -0.06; 13.1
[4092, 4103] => 0.04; 12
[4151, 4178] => -0.06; 13.1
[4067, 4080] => 0.05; 12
